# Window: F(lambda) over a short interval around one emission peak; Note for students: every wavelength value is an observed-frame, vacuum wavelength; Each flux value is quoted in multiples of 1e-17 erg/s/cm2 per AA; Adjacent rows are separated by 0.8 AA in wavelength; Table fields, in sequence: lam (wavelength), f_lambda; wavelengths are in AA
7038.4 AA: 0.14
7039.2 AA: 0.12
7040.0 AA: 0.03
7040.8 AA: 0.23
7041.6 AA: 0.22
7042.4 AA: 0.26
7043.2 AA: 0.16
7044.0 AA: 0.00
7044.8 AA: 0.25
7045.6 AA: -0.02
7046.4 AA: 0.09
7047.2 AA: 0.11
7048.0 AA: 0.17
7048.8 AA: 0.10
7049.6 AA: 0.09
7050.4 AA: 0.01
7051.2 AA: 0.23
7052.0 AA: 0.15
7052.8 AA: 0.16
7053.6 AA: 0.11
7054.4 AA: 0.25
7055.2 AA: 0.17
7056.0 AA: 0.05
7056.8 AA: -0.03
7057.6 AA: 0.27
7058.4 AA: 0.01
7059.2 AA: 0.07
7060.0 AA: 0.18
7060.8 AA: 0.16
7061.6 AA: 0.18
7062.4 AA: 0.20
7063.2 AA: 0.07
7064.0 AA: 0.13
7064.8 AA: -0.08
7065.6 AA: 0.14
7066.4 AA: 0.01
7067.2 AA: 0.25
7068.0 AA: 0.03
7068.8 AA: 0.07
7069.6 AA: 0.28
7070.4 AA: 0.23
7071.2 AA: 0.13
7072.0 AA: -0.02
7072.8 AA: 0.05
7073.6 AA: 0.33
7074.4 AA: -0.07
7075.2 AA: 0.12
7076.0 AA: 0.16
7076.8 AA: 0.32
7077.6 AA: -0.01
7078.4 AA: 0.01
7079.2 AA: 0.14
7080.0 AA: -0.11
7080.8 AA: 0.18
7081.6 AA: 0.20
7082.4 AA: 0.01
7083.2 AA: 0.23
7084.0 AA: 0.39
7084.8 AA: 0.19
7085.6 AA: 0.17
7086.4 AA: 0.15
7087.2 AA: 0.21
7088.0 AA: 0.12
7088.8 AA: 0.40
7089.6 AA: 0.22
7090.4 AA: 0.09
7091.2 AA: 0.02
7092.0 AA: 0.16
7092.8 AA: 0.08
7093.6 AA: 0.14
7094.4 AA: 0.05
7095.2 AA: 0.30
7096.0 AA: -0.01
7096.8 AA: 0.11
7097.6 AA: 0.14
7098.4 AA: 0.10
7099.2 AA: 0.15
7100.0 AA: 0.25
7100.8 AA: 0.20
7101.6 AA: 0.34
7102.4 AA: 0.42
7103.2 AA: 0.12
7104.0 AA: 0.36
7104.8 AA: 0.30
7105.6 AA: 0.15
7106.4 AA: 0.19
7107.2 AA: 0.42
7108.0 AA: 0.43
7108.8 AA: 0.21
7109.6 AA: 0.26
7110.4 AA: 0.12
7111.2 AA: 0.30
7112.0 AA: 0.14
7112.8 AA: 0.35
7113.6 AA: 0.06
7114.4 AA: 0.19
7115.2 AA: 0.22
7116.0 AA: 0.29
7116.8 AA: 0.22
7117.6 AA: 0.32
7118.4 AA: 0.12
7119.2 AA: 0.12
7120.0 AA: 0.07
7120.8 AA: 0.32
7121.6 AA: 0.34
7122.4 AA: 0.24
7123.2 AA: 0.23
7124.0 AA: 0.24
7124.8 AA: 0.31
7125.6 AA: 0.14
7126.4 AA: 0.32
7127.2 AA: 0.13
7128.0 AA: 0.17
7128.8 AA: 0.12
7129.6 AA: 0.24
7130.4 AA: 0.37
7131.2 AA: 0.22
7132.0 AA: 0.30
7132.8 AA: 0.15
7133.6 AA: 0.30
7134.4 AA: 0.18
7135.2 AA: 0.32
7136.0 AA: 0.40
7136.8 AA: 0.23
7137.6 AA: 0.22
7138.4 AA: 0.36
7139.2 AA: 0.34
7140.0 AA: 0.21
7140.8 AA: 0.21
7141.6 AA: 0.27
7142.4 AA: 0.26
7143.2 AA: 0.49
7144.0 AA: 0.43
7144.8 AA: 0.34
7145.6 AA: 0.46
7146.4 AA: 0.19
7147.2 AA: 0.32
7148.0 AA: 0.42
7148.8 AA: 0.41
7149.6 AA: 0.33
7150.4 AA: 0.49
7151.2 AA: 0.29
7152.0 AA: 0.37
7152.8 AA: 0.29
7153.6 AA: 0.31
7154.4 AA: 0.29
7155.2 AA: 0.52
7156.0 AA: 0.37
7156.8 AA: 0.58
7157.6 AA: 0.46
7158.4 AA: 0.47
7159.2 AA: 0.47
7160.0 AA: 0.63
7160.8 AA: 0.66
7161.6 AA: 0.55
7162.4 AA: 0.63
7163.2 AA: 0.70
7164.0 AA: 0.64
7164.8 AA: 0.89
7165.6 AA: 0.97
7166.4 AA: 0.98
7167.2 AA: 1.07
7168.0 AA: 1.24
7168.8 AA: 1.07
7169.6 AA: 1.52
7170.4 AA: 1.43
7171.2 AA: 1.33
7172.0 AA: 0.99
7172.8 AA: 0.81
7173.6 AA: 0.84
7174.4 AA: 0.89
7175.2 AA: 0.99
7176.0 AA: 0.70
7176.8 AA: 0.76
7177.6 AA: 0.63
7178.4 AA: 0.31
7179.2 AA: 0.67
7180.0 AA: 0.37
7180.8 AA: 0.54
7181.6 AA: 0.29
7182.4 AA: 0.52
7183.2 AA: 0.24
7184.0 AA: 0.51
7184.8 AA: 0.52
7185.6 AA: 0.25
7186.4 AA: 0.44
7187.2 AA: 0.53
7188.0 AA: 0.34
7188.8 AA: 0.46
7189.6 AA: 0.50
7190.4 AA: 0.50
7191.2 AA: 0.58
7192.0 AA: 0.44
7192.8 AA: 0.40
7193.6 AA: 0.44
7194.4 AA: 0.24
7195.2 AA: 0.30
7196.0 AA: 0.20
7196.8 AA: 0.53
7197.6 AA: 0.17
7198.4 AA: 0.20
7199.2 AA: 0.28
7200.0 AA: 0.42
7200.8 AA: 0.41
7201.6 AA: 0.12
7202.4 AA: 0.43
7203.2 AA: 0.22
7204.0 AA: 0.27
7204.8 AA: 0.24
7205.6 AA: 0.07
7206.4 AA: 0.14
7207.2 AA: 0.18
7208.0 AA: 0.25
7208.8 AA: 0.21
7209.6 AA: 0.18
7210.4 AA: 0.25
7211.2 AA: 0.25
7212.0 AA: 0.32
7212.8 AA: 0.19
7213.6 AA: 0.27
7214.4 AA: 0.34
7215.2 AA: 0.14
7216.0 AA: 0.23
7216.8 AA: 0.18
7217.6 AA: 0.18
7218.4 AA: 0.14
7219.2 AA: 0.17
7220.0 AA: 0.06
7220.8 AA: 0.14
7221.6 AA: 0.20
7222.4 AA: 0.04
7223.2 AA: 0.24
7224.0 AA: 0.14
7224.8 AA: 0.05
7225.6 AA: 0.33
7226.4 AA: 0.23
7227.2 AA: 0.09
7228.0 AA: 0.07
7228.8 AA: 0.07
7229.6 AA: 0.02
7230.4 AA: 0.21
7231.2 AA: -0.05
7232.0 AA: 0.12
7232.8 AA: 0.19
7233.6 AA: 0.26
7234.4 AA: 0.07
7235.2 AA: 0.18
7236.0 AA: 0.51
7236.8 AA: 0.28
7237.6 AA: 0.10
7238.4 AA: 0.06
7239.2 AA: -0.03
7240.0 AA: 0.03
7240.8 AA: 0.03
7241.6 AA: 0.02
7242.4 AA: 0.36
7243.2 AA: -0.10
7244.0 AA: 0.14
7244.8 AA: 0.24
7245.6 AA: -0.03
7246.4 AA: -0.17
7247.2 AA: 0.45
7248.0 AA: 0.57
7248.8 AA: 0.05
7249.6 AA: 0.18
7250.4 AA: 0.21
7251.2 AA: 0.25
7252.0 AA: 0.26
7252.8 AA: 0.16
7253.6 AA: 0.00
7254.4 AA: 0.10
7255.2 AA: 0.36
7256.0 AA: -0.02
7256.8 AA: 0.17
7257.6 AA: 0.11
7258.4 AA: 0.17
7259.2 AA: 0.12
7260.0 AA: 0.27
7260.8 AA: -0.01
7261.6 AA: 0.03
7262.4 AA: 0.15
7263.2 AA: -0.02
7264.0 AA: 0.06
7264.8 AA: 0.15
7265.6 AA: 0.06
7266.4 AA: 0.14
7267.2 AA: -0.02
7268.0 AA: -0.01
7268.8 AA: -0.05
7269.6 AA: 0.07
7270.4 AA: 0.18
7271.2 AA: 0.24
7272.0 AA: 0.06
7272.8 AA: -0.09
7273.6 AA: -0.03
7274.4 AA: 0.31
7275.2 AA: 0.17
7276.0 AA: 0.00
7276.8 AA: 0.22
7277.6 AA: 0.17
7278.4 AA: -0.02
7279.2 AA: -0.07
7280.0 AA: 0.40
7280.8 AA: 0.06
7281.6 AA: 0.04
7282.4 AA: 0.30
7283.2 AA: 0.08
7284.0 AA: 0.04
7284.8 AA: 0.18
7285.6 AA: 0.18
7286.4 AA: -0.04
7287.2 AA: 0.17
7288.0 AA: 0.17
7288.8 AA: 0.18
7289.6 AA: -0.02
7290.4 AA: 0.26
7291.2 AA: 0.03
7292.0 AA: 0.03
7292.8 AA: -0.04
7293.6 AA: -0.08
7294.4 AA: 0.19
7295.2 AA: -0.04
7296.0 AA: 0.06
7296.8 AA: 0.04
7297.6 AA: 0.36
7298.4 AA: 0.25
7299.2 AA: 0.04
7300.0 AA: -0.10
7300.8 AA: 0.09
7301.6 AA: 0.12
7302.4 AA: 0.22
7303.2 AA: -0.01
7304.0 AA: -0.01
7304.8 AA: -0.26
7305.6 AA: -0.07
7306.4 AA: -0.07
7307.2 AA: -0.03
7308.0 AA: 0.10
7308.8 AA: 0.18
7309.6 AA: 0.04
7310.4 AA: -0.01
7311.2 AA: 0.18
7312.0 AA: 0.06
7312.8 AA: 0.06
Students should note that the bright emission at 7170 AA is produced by C III]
